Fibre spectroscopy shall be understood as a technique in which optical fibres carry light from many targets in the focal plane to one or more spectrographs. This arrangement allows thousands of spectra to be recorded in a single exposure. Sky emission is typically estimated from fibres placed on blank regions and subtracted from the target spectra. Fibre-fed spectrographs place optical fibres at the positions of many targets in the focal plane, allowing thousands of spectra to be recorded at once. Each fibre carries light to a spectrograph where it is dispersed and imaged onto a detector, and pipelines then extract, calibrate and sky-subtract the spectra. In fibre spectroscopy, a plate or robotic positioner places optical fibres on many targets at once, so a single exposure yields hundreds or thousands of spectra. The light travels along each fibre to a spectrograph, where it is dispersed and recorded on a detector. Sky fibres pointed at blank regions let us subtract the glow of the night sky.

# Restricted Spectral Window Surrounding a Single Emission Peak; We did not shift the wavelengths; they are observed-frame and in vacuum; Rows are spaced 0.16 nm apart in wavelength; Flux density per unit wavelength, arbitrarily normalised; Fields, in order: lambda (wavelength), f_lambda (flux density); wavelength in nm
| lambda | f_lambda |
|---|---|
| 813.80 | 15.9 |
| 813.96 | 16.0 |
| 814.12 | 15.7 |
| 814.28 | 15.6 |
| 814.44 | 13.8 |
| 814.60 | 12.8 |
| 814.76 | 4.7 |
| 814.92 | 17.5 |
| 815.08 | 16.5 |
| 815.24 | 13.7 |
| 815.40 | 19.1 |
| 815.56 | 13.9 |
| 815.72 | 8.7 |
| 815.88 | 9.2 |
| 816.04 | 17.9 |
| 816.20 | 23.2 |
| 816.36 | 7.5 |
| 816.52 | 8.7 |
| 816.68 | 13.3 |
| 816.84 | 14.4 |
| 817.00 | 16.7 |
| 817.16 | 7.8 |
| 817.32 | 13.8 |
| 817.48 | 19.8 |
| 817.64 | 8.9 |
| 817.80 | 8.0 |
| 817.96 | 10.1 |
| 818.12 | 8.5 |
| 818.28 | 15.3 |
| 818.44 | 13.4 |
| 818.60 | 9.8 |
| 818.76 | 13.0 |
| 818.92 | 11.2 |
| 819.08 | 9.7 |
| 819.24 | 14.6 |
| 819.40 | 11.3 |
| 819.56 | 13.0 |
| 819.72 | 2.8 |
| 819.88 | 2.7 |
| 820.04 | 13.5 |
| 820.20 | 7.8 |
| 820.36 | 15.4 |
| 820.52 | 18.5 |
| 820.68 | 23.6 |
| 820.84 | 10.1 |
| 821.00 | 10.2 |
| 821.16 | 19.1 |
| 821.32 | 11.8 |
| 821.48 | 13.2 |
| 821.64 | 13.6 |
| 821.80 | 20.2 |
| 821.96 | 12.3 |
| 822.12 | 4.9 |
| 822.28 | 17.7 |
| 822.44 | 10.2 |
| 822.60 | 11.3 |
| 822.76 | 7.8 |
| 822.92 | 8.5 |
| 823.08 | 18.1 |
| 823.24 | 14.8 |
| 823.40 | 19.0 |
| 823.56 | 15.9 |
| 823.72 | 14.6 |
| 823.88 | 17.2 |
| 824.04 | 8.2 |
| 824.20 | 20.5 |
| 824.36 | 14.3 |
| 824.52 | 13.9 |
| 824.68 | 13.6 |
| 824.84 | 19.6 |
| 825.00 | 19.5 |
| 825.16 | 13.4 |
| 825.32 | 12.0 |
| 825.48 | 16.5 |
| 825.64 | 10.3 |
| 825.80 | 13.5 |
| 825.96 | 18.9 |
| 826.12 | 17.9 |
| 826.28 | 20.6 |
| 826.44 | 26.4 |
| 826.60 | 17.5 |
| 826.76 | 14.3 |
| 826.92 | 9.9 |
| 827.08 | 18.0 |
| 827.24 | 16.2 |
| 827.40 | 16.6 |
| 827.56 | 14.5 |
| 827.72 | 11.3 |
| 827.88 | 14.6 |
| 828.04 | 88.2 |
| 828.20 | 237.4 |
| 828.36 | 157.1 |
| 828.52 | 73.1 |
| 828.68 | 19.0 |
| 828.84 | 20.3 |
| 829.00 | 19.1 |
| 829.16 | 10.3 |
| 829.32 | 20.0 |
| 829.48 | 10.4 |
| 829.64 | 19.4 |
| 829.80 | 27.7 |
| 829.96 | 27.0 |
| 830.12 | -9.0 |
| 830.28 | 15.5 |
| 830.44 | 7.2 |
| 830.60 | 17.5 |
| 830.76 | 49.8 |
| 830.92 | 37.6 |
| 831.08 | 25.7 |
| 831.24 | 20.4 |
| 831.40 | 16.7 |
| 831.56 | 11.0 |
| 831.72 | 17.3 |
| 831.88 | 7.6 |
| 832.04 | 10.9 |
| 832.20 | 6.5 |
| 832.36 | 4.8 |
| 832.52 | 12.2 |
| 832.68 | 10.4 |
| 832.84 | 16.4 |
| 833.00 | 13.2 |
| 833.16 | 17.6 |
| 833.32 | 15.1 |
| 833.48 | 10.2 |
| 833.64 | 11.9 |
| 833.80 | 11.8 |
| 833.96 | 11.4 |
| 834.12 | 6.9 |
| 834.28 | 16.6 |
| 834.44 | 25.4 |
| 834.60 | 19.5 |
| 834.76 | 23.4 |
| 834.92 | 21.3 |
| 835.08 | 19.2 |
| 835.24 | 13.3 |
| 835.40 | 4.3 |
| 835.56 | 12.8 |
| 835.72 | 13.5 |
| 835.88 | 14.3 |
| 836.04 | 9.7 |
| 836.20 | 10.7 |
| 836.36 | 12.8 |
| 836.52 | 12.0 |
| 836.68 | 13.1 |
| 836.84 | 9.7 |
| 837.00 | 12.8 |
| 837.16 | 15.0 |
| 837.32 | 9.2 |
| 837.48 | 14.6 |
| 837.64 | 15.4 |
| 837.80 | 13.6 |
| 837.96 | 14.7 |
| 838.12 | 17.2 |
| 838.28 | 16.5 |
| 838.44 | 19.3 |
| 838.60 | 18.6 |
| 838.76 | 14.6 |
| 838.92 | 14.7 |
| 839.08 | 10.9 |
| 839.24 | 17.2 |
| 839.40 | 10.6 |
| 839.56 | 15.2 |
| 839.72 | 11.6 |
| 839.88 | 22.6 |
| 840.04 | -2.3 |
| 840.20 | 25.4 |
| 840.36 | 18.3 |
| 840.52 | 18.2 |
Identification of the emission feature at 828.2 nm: H-alpha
